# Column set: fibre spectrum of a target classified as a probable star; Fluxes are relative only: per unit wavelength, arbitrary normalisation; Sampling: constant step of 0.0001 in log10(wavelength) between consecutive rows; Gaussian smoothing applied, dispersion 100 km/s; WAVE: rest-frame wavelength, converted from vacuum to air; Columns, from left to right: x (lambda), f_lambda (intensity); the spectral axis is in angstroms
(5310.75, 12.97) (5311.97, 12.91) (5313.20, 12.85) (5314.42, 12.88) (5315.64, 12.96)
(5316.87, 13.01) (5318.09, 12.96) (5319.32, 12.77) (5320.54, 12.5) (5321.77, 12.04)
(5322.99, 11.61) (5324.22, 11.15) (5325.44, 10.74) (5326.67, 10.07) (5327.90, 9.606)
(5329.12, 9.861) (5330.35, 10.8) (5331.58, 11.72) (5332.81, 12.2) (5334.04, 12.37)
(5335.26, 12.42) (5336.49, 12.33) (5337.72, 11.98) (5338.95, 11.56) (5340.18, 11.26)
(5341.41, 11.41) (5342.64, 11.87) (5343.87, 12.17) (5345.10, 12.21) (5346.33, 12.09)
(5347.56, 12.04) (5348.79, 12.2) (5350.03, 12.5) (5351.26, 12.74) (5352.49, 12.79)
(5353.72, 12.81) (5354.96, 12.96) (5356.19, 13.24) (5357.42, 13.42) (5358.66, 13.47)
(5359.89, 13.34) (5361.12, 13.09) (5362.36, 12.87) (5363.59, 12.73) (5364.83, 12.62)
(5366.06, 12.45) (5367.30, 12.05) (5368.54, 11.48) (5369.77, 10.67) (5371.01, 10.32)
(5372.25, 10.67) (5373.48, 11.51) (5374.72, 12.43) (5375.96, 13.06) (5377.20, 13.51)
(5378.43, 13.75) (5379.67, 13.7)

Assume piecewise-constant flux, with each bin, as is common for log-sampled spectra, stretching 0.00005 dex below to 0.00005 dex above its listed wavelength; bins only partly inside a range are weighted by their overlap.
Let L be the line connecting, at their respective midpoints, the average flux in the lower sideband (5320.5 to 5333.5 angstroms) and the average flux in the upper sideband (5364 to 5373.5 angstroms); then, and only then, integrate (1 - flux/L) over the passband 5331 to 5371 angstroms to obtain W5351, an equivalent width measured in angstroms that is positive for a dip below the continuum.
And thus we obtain -3.6 angstroms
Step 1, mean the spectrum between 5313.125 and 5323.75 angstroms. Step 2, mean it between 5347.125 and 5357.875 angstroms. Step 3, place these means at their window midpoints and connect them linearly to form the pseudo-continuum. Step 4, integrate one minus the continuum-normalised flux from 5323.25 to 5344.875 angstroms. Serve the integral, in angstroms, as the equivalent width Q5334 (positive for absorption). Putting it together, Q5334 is 2.2 angstroms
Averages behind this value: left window 12.6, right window 12.7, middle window 11.4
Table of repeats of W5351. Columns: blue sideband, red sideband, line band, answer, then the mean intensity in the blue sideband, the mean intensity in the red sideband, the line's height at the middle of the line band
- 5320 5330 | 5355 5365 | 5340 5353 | 0.14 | 10.9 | 13.1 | 12.3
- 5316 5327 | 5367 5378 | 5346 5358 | -0.86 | 11.9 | 11.8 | 11.8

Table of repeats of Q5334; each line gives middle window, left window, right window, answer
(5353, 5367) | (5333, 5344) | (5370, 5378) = -1.25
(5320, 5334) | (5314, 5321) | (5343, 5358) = 1.77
